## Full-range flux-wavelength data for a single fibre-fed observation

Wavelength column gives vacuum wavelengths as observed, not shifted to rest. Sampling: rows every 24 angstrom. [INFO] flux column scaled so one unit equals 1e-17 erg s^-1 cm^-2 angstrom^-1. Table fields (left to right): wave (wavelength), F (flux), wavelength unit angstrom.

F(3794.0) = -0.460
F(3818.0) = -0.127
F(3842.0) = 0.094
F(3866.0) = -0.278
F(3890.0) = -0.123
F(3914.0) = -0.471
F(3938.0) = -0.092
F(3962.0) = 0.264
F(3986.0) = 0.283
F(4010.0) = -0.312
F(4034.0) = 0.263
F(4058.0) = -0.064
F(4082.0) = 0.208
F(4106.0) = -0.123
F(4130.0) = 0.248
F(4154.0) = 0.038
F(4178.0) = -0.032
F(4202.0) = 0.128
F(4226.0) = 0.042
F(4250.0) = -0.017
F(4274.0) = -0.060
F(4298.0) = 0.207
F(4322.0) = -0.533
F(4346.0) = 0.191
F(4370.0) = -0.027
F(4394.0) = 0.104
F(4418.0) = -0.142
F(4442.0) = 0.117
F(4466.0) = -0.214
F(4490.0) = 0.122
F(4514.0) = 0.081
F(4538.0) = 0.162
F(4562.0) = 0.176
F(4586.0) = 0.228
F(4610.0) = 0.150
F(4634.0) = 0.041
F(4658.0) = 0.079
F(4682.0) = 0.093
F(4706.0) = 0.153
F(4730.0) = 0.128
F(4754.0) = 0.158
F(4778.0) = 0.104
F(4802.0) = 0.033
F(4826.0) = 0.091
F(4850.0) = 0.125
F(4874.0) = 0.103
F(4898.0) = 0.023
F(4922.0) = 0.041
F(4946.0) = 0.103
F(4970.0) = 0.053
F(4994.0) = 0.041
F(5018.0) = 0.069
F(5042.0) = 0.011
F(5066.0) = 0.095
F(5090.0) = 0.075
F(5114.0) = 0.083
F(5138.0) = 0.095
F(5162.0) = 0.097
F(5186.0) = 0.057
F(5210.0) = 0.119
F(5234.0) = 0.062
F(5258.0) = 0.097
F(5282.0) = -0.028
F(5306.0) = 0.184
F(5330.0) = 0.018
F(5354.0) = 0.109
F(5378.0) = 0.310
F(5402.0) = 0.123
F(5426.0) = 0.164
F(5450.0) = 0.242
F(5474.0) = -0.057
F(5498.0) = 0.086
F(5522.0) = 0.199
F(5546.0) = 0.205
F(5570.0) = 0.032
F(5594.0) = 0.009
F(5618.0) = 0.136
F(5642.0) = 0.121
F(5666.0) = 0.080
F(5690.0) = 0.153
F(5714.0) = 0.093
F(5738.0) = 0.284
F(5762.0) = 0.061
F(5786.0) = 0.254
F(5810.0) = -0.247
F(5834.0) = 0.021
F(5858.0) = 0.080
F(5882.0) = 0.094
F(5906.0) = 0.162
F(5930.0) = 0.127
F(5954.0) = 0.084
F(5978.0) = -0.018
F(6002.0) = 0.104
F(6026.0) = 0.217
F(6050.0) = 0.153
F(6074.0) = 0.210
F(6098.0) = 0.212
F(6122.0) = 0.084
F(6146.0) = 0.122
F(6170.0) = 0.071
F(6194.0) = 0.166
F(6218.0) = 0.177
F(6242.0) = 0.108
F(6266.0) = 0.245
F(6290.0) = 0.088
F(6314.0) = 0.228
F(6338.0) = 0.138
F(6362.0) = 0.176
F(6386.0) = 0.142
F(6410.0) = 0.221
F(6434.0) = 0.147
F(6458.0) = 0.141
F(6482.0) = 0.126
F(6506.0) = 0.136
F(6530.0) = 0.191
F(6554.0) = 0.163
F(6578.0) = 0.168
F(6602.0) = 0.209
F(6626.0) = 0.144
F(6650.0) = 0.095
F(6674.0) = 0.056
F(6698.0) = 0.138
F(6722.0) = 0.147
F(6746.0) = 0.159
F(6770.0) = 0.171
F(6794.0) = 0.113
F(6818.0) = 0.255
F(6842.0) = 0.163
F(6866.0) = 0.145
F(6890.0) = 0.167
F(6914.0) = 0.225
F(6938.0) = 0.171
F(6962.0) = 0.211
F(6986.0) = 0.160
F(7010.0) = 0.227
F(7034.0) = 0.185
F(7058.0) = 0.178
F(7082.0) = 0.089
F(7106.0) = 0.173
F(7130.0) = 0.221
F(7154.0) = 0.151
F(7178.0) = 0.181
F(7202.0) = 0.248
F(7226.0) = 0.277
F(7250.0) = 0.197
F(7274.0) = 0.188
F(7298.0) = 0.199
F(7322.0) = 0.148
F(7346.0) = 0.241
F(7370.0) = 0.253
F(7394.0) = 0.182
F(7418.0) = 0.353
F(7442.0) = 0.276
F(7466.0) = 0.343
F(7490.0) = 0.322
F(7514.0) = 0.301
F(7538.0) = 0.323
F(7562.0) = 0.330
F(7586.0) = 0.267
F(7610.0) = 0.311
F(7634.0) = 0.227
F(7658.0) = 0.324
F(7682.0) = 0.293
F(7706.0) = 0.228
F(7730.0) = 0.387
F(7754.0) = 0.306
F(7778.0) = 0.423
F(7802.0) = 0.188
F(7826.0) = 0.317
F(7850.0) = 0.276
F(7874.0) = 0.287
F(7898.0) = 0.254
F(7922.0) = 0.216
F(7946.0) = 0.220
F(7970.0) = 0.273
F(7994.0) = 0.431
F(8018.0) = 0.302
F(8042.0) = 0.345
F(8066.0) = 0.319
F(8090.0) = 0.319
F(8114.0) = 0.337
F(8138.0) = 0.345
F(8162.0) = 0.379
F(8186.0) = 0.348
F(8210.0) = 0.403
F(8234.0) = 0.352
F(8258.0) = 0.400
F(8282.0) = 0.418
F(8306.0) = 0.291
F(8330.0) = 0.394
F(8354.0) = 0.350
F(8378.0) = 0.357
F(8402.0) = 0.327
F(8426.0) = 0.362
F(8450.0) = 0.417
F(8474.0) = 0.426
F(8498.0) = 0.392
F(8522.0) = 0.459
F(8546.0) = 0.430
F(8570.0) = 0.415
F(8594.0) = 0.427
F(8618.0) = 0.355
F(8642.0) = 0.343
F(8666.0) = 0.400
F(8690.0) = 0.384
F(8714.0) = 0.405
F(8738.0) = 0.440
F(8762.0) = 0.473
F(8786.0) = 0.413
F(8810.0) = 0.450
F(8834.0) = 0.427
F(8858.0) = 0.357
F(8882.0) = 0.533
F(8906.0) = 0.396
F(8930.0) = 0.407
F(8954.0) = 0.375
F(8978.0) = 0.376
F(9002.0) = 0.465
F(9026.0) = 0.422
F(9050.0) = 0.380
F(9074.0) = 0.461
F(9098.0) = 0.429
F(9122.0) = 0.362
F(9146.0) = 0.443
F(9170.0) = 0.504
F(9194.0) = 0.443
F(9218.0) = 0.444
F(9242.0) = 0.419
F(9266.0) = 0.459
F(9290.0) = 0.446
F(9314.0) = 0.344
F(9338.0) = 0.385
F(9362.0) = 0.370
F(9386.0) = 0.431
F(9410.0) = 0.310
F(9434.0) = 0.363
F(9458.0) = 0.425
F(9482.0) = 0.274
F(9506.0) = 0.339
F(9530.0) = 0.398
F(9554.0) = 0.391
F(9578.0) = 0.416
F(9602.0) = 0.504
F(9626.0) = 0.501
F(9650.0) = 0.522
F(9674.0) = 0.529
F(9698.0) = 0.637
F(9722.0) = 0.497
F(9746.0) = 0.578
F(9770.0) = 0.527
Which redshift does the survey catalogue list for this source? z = 0.85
